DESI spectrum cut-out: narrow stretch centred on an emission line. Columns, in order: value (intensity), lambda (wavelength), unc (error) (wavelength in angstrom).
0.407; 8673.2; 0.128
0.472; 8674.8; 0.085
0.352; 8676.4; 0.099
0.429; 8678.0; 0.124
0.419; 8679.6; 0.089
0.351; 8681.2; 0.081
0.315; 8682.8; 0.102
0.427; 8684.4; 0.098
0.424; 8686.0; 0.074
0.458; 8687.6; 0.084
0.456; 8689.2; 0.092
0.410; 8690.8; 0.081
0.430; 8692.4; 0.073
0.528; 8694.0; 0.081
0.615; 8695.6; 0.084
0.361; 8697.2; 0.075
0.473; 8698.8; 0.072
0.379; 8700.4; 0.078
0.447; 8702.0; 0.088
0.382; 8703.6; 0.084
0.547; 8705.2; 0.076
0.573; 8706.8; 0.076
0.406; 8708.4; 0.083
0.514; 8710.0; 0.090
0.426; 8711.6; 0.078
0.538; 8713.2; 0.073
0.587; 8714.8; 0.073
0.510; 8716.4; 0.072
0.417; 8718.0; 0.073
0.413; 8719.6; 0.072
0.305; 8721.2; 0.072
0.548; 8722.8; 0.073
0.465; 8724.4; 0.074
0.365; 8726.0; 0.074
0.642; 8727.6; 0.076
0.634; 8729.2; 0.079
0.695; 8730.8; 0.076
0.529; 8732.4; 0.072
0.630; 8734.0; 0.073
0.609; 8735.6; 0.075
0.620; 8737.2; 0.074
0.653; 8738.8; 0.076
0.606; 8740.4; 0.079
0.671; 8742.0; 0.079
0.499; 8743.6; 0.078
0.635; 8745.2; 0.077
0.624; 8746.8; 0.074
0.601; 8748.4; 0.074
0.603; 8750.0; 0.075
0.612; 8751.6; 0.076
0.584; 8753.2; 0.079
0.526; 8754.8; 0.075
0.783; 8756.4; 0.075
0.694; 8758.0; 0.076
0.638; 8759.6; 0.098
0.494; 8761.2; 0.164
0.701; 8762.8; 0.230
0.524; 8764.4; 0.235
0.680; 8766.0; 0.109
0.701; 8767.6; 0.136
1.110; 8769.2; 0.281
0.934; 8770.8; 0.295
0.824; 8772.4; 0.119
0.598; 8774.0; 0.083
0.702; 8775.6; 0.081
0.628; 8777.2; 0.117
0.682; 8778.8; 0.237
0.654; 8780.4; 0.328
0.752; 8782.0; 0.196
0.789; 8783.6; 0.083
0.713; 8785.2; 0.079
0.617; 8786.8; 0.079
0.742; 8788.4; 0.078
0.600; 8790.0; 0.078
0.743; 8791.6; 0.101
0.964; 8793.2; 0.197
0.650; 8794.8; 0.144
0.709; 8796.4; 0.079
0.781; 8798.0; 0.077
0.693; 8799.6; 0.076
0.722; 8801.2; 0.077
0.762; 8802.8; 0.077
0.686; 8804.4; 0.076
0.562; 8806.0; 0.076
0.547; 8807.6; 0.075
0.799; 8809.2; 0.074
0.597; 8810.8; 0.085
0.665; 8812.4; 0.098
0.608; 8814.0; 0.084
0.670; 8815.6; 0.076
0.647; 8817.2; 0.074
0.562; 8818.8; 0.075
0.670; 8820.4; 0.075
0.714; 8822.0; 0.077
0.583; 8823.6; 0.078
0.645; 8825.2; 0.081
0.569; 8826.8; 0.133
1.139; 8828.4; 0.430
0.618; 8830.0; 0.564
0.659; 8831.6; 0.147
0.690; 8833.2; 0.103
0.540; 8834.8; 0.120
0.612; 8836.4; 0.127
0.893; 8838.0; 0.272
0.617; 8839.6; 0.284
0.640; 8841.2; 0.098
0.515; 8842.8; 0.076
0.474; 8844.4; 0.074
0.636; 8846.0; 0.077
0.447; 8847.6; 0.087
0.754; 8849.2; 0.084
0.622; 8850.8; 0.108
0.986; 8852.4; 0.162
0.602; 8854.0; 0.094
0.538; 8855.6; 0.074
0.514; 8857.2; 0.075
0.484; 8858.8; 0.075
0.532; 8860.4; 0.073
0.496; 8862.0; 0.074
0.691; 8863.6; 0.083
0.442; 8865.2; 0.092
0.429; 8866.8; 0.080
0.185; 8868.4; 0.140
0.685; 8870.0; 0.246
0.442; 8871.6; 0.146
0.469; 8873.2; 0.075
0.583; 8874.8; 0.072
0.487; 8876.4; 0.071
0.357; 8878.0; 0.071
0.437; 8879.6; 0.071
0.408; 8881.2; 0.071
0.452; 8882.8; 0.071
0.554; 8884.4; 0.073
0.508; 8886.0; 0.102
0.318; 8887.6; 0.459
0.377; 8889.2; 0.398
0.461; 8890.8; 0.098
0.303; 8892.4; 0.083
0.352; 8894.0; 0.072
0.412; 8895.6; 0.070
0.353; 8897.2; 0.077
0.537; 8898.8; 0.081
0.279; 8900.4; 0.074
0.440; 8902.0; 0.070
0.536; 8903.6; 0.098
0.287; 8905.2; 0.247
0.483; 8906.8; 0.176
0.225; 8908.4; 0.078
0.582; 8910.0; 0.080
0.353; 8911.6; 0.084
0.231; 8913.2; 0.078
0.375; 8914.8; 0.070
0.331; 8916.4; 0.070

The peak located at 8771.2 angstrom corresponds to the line Mg II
